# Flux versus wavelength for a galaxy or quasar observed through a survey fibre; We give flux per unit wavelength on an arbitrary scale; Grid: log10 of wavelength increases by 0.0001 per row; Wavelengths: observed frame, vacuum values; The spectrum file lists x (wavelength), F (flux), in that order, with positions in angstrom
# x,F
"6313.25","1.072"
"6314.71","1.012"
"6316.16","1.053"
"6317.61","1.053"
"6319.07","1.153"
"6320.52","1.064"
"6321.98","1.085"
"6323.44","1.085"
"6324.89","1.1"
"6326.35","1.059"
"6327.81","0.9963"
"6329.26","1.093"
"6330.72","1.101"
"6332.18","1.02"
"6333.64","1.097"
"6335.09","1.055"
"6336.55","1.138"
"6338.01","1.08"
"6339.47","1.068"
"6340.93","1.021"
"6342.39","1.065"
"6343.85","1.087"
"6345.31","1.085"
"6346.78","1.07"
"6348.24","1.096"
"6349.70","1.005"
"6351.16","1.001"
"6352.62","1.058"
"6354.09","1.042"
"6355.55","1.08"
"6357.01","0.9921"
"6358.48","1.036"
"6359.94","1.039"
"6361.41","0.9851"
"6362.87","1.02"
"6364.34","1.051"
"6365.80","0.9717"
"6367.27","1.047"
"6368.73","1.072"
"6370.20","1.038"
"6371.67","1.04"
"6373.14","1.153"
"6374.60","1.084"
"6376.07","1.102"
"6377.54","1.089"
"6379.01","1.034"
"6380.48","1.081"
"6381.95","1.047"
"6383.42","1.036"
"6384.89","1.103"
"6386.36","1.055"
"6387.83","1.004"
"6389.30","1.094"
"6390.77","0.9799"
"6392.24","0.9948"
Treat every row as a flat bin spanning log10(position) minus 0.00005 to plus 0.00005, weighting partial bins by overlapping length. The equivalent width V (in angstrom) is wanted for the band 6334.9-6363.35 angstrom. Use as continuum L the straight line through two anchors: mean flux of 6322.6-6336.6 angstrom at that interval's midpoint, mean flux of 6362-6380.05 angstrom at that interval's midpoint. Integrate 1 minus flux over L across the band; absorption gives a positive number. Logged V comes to 0.4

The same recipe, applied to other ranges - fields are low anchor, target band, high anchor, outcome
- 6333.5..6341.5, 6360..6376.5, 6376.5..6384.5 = 0.2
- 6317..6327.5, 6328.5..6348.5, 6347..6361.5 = -0.3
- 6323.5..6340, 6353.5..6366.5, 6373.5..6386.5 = 0.6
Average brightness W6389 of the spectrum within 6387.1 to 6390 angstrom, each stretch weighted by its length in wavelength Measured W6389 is 1.05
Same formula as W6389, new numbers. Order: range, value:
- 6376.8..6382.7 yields 1.06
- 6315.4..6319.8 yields 1.09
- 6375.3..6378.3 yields 1.09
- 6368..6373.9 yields 1.08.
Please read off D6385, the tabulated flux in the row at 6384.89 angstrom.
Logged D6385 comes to 1.103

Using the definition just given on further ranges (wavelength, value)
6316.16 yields 1.053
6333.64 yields 1.097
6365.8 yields 0.9717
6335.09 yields 1.055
